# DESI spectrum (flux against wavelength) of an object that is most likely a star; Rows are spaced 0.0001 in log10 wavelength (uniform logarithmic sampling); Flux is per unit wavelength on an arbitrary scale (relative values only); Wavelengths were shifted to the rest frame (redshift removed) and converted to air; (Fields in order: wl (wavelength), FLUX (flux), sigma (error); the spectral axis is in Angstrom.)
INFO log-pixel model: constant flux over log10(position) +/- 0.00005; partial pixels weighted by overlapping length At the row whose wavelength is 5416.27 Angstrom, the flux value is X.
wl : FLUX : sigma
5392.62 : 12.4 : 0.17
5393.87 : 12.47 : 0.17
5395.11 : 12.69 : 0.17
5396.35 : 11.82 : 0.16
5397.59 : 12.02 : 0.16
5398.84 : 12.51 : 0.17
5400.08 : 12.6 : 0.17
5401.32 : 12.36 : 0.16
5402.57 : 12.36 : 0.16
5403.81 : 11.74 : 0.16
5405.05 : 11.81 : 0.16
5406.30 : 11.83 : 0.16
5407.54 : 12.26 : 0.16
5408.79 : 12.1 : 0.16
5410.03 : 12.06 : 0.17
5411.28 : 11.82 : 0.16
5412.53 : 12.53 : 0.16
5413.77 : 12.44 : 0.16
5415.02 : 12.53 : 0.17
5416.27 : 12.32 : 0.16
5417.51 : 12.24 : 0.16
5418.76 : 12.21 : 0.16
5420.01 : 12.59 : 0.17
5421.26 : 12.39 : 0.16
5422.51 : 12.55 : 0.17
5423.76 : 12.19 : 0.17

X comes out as 12.32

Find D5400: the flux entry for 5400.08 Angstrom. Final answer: 12.6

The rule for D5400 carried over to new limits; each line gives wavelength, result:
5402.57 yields 12.36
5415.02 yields 12.53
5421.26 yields 12.39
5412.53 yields 12.53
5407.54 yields 12.26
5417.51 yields 12.24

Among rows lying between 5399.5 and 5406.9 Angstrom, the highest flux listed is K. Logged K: 12.6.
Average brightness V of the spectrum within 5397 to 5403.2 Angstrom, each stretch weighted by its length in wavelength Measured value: 12.4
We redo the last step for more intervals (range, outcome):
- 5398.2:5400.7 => 12.5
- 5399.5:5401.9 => 12.5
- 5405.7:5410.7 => 12.1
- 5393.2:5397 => 12.3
